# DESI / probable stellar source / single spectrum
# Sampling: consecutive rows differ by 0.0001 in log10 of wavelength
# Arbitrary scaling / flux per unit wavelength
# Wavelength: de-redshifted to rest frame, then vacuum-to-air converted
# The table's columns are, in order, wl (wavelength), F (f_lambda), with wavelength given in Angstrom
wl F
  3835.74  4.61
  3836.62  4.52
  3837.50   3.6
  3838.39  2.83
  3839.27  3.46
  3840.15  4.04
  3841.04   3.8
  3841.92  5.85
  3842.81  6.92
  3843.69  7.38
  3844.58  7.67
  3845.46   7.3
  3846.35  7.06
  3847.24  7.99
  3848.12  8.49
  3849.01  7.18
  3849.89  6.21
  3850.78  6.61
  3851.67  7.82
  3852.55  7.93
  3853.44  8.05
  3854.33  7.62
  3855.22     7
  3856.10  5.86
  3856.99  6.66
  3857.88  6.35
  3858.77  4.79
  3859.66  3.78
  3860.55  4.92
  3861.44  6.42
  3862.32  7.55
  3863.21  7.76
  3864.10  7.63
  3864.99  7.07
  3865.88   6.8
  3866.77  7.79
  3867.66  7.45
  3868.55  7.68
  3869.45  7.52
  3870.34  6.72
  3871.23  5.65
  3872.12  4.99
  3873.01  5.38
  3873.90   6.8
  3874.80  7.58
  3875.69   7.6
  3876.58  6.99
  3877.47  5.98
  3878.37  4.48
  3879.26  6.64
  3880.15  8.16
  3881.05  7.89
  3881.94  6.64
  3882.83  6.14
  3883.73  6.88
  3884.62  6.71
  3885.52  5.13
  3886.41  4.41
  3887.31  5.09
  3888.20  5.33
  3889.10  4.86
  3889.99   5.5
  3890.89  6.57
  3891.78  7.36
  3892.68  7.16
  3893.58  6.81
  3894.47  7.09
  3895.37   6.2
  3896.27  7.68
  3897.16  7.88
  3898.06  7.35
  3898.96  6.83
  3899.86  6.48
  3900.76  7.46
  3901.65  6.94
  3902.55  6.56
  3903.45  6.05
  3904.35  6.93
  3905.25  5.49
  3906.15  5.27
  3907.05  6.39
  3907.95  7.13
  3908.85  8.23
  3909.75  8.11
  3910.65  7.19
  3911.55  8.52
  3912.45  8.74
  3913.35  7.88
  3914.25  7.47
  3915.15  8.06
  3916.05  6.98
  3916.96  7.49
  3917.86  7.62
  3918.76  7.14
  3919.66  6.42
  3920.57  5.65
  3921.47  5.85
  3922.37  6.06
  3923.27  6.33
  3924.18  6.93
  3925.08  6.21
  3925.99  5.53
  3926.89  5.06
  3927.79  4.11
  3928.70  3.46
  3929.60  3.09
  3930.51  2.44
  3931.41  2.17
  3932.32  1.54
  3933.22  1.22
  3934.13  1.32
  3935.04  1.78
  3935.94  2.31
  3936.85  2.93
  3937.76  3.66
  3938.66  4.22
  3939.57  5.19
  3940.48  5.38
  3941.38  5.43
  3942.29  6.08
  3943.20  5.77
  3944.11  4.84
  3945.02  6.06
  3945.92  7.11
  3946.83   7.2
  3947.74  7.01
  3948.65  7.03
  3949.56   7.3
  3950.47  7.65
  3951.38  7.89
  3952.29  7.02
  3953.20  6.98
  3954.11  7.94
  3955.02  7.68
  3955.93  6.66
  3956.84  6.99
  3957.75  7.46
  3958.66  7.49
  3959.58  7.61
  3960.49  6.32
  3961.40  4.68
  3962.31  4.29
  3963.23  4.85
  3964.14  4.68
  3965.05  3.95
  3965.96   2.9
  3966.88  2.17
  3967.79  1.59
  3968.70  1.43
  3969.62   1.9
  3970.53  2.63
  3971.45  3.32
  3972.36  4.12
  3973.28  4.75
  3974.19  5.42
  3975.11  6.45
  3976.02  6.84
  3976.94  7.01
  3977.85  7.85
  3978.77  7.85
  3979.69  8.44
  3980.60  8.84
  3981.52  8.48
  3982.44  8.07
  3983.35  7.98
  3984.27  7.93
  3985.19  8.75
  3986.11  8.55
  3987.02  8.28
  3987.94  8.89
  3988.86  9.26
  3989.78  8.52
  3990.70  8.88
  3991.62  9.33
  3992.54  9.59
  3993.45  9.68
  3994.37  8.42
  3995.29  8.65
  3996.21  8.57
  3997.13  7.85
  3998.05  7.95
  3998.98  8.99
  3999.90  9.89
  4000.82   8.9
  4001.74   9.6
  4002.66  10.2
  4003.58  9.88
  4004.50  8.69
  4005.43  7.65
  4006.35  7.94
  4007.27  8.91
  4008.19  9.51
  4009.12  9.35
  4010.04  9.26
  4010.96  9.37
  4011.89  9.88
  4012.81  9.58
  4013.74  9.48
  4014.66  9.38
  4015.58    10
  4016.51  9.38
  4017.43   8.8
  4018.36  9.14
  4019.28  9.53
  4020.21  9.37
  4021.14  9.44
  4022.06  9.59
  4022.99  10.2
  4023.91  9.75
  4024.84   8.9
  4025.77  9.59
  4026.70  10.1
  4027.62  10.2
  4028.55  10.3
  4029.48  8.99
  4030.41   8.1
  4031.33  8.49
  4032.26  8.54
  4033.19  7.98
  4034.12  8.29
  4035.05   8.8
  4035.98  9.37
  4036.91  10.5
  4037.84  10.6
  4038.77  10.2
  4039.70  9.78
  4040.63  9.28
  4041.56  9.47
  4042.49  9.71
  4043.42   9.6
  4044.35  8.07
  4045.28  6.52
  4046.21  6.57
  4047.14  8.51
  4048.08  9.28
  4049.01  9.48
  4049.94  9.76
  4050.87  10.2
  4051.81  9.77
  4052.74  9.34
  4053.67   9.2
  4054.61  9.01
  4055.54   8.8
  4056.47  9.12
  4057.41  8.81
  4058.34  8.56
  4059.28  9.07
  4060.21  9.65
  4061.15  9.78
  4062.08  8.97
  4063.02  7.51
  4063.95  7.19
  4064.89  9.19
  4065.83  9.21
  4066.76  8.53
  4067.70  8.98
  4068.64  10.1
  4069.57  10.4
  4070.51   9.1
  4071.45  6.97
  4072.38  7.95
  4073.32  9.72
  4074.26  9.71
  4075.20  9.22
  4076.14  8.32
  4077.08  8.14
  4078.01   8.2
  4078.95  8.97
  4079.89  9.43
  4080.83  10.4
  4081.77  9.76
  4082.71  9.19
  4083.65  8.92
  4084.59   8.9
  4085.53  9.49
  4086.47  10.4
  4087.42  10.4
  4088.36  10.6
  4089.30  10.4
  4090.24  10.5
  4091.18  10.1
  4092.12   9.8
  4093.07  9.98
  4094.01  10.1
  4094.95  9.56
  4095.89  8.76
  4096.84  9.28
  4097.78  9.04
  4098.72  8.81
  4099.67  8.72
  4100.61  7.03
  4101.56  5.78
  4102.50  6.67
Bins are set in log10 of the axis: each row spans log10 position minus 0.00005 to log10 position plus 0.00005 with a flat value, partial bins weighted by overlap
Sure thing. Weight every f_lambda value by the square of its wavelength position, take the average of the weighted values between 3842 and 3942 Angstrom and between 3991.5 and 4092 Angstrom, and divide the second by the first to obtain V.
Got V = 1.60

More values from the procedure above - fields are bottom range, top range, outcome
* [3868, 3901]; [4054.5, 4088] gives 1.53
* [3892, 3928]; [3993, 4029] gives 1.43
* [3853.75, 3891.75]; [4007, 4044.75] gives 1.58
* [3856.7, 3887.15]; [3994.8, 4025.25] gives 1.52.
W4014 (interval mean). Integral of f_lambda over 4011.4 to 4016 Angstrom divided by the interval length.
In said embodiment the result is 9.66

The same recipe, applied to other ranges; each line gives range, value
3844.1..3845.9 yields 7.49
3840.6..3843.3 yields 5.57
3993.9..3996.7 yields 8.54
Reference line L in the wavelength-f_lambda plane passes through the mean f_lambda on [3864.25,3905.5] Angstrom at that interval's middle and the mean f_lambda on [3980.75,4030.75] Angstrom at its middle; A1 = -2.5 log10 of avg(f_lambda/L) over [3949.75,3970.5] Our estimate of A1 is 0.44 mag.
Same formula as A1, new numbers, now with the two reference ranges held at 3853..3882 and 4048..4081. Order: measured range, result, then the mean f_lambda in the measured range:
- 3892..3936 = 0.20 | 6.01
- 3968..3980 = 0.48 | 5.12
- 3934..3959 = 0.28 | 5.93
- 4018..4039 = -0.09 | 9.38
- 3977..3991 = -0.04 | 8.39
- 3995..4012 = -0.08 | 8.98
